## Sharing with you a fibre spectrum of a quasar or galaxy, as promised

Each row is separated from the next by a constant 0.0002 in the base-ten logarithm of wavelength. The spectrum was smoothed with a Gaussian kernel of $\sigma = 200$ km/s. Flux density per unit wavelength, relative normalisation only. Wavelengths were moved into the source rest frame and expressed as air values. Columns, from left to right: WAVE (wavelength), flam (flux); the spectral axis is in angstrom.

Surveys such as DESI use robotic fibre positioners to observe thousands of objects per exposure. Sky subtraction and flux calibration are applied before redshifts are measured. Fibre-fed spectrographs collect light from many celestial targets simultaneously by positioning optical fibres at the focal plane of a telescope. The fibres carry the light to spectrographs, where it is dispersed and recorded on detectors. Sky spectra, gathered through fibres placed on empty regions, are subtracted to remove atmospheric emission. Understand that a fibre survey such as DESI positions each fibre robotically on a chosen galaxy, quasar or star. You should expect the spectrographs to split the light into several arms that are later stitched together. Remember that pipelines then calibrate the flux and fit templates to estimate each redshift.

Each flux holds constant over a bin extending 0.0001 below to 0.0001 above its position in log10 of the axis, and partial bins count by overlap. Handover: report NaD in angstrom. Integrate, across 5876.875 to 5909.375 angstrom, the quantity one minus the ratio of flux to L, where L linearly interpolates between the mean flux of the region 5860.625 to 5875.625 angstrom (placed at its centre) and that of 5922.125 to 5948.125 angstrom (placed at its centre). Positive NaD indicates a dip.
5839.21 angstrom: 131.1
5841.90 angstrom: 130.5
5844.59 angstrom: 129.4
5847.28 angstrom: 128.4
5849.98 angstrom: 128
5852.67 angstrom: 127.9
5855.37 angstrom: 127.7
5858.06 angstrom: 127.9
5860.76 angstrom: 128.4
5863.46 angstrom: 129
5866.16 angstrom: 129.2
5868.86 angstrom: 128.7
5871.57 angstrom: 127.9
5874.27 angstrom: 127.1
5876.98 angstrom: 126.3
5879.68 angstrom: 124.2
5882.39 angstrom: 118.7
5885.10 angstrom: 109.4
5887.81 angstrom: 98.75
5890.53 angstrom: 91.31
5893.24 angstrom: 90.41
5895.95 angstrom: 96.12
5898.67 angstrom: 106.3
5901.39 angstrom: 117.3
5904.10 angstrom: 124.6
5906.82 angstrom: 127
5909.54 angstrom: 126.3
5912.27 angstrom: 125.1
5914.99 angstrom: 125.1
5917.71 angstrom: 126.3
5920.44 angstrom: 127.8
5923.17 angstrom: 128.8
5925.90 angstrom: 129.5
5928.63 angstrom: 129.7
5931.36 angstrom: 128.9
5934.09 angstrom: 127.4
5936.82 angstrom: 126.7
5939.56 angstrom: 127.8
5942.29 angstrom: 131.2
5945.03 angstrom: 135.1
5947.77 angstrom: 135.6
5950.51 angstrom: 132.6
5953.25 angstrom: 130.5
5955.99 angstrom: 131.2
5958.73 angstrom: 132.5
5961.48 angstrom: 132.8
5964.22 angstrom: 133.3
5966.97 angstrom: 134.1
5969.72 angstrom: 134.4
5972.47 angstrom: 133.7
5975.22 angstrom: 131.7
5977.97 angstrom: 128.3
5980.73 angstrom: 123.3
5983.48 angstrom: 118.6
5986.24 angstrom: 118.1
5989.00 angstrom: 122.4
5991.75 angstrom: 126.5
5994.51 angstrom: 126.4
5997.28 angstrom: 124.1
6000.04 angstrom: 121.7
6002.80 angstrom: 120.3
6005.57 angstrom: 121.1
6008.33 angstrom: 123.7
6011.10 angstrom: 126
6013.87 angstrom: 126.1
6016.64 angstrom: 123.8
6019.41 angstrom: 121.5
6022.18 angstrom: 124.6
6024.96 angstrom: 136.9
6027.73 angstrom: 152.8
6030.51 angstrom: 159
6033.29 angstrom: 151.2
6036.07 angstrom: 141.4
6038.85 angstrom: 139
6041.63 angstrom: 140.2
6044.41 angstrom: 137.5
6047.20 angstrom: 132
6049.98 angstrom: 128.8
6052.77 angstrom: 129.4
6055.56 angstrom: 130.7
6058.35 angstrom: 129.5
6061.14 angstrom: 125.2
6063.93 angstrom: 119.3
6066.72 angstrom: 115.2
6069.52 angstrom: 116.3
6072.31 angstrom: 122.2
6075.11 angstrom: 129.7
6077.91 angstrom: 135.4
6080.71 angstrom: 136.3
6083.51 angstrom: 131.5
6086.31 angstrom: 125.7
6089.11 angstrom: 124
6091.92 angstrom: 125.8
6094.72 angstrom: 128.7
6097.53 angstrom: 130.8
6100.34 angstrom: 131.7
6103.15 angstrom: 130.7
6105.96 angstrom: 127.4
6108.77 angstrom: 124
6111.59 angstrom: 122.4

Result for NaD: 4.6 angstrom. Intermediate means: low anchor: 128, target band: 111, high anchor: 130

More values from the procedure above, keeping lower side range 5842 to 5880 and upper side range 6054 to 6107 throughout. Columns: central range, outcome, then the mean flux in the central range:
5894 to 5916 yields 1.77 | 118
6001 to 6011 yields 0.41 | 122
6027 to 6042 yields -2.37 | 147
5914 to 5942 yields -0.04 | 128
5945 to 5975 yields -1.28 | 133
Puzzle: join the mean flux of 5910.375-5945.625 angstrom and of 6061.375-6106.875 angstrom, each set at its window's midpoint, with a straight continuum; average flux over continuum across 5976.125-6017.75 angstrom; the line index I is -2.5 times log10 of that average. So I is 0.04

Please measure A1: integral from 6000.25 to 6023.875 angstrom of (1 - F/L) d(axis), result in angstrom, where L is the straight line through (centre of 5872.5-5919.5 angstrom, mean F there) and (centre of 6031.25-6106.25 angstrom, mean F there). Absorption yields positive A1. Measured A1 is 0.4 angstrom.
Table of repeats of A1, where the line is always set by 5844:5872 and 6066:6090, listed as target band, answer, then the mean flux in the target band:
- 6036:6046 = -0.96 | 139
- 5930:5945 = -0.15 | 129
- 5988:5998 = 0.18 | 125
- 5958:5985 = -0.56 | 130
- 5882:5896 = 3.08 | 100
